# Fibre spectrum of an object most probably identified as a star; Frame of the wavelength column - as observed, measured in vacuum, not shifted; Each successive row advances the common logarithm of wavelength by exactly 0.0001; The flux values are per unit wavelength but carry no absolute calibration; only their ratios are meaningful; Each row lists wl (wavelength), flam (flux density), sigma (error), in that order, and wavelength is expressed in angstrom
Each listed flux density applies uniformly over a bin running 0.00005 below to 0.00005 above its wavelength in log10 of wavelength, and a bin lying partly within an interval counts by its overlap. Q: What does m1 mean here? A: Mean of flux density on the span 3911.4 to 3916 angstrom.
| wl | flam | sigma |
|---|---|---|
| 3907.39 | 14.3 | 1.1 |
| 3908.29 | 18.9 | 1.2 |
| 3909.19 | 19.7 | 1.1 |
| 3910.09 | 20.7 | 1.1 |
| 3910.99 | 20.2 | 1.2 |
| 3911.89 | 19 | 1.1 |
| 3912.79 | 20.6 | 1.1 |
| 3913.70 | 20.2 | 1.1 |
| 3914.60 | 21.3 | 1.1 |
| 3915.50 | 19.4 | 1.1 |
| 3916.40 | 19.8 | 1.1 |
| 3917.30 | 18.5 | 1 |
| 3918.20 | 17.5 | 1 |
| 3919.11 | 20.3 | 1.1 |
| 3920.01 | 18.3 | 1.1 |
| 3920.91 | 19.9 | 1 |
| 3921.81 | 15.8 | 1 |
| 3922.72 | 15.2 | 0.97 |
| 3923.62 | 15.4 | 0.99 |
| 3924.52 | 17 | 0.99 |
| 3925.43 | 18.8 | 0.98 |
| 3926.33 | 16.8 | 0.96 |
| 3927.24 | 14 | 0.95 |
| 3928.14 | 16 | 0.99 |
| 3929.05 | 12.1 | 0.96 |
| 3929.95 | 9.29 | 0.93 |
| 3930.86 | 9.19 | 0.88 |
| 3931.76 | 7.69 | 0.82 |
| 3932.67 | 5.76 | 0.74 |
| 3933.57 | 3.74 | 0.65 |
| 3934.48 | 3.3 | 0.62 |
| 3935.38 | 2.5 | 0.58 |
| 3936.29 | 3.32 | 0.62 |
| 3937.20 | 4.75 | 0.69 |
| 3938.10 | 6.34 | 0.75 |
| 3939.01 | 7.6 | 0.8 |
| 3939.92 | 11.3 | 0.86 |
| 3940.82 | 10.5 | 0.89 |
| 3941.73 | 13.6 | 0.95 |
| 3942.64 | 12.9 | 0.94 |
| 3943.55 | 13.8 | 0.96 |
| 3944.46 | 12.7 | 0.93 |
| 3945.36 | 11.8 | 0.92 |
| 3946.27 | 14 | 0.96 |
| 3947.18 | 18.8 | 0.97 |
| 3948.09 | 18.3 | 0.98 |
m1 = 20.1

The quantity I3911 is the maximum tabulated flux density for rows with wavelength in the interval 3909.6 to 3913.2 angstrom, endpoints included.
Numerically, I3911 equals 20.7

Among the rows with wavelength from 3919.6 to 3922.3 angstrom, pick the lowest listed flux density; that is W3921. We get 15.8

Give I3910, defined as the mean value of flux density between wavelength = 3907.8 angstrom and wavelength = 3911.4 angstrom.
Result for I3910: 19.8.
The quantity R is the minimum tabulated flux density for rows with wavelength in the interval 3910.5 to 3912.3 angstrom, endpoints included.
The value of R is 19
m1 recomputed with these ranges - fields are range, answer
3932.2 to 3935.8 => 3.85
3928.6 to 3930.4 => 10.7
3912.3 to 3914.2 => 20.3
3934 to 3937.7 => 3.51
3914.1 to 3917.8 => 19.8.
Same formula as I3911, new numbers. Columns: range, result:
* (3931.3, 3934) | 7.69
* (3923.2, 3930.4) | 18.8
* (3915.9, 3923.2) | 20.3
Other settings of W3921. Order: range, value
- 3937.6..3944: 6.34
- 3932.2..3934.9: 3.3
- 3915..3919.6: 17.5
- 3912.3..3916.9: 19.4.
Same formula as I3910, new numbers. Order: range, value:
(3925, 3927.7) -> 16.5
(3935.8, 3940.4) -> 6.66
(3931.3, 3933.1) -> 6.76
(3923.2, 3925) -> 16.2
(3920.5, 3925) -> 16.6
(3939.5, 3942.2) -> 11.8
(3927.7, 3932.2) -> 10.8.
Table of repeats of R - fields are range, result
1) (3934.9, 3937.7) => 2.5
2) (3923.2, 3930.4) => 9.29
